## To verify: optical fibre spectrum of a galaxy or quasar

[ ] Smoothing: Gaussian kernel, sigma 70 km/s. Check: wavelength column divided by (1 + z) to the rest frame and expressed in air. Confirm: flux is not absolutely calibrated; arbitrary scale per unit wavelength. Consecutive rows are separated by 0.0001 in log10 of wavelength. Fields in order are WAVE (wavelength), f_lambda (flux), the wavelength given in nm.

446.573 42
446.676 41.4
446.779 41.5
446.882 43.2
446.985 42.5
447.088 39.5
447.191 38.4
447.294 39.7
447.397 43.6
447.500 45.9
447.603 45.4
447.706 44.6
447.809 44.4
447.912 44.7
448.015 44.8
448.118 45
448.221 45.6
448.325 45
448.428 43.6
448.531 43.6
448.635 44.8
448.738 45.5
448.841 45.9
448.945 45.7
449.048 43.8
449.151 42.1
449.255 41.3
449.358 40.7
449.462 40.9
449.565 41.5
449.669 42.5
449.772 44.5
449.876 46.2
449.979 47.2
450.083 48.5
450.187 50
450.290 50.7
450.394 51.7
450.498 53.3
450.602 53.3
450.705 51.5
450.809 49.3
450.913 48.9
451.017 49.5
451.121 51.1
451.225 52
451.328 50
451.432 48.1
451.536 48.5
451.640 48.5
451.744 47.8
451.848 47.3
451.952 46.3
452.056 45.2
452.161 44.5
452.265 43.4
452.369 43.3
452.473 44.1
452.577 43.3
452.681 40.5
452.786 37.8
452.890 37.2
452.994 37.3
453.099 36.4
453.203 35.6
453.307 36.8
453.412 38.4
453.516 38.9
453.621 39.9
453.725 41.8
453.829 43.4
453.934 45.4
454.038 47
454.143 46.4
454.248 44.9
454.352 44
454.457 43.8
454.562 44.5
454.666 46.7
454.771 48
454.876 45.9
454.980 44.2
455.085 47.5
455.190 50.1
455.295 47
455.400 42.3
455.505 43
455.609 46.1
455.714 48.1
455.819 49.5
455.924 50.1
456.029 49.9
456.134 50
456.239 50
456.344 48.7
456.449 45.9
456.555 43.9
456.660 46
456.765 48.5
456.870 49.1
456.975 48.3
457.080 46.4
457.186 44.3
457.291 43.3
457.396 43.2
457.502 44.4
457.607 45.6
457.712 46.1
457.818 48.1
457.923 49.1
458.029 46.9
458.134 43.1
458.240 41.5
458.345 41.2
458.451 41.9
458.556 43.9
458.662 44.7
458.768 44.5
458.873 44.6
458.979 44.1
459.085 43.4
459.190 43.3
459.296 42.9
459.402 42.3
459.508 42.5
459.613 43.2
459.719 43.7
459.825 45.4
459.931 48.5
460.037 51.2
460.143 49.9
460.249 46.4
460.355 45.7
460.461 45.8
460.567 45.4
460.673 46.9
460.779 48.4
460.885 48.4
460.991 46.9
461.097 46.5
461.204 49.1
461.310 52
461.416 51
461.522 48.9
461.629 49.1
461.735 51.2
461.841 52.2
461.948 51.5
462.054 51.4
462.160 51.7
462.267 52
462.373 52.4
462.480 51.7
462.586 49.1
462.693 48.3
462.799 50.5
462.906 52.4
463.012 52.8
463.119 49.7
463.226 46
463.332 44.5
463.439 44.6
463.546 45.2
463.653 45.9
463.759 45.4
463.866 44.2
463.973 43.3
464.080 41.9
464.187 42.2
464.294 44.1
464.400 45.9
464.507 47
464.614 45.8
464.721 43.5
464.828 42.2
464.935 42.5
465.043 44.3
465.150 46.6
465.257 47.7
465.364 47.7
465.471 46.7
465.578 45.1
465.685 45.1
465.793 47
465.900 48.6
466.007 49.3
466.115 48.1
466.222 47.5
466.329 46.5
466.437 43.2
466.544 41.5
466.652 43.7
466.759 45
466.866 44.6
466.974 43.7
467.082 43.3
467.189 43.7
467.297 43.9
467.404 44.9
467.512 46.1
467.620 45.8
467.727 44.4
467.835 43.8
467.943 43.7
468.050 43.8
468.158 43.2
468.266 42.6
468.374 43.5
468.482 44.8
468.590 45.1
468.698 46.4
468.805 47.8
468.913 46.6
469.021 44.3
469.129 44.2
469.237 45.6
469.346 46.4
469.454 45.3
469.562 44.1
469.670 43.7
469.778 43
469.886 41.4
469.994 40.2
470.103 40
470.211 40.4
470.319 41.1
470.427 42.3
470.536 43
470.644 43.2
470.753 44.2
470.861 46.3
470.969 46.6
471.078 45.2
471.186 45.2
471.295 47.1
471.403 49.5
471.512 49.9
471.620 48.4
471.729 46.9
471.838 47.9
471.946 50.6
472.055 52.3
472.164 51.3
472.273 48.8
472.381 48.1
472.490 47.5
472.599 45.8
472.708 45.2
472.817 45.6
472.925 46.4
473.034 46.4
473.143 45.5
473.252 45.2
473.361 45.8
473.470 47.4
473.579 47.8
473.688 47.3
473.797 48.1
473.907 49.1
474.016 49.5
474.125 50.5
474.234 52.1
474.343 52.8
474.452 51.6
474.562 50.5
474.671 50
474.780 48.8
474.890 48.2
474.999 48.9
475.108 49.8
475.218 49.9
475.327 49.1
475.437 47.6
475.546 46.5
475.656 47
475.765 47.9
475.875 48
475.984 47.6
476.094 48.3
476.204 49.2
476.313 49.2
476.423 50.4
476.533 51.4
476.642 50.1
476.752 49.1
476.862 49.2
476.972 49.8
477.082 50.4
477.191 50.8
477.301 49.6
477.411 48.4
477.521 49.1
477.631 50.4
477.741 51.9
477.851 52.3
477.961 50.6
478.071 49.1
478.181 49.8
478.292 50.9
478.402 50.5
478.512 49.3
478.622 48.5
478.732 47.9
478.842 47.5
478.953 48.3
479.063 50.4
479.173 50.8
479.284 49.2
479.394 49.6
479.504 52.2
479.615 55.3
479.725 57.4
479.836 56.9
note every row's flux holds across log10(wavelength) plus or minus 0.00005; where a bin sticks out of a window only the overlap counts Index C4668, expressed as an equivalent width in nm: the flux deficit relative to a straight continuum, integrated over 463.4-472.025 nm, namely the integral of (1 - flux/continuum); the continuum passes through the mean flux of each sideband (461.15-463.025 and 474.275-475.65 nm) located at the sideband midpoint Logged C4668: 0.909 nm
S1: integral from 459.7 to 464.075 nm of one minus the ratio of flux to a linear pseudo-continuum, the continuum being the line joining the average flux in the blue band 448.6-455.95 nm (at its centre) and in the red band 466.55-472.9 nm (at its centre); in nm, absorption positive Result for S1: -0.31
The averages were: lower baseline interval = 45.2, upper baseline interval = 45.2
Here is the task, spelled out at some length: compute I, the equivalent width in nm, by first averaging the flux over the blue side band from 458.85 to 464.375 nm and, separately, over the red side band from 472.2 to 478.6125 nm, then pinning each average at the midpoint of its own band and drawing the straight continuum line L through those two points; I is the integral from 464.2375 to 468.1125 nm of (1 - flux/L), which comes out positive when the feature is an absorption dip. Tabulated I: 0.22 nm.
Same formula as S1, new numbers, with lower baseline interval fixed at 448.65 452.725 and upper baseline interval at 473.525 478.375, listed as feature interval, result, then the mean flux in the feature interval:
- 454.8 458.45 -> 0.07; 46.3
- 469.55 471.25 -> 0.20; 43.1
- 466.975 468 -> 0.09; 44.4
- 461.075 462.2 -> -0.06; 50.5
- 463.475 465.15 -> 0.13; 44.3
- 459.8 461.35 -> 0.00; 47.8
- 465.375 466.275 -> 0.02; 47.2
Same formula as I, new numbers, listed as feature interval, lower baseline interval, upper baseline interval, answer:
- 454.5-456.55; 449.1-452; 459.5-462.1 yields 0.03 nm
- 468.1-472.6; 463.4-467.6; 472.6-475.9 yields 0.13 nm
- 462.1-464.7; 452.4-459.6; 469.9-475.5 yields -0.10 nm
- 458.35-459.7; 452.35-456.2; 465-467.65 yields 0.03 nm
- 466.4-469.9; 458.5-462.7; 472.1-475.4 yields 0.27 nm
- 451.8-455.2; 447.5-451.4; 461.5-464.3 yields 0.30 nm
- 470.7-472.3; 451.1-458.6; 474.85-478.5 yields 0.01 nm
